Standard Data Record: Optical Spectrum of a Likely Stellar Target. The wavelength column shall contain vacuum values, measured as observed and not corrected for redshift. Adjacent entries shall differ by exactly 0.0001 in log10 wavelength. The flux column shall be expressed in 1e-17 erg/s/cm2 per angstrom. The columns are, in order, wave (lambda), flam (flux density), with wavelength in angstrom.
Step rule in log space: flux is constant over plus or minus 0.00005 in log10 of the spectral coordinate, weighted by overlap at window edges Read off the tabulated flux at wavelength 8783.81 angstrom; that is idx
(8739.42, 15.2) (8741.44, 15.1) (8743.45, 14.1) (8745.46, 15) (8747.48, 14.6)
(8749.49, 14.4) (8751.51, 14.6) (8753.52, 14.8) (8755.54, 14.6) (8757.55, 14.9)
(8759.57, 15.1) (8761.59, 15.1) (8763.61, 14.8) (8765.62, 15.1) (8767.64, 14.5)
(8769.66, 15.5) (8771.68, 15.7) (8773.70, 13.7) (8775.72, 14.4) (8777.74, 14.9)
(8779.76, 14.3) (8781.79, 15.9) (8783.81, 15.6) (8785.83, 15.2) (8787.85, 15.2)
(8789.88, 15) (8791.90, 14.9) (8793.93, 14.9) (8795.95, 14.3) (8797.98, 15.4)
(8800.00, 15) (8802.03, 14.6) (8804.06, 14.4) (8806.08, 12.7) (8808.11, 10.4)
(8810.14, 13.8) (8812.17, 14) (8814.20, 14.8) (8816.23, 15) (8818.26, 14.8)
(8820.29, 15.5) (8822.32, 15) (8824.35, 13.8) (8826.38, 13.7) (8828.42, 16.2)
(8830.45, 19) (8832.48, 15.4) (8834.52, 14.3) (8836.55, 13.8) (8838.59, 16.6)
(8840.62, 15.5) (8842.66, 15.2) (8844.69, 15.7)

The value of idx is 15.6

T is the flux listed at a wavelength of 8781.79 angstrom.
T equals 15.9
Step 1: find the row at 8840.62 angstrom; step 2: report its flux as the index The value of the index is 15.5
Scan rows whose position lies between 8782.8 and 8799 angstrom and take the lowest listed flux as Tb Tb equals 14.3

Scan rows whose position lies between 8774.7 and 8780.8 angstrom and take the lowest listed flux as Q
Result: 14.3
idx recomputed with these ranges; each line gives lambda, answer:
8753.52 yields 14.8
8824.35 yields 13.8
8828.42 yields 16.2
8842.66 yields 15.2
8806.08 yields 12.7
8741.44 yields 15.1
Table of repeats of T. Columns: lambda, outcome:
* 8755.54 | 14.6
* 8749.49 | 14.4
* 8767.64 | 14.5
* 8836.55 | 13.8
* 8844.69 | 15.7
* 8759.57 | 15.1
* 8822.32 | 15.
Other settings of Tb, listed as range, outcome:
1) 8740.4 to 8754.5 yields 14.1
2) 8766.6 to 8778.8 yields 13.7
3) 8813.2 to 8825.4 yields 13.8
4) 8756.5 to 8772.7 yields 14.5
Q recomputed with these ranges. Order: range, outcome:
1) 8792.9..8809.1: 10.4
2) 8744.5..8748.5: 14.6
